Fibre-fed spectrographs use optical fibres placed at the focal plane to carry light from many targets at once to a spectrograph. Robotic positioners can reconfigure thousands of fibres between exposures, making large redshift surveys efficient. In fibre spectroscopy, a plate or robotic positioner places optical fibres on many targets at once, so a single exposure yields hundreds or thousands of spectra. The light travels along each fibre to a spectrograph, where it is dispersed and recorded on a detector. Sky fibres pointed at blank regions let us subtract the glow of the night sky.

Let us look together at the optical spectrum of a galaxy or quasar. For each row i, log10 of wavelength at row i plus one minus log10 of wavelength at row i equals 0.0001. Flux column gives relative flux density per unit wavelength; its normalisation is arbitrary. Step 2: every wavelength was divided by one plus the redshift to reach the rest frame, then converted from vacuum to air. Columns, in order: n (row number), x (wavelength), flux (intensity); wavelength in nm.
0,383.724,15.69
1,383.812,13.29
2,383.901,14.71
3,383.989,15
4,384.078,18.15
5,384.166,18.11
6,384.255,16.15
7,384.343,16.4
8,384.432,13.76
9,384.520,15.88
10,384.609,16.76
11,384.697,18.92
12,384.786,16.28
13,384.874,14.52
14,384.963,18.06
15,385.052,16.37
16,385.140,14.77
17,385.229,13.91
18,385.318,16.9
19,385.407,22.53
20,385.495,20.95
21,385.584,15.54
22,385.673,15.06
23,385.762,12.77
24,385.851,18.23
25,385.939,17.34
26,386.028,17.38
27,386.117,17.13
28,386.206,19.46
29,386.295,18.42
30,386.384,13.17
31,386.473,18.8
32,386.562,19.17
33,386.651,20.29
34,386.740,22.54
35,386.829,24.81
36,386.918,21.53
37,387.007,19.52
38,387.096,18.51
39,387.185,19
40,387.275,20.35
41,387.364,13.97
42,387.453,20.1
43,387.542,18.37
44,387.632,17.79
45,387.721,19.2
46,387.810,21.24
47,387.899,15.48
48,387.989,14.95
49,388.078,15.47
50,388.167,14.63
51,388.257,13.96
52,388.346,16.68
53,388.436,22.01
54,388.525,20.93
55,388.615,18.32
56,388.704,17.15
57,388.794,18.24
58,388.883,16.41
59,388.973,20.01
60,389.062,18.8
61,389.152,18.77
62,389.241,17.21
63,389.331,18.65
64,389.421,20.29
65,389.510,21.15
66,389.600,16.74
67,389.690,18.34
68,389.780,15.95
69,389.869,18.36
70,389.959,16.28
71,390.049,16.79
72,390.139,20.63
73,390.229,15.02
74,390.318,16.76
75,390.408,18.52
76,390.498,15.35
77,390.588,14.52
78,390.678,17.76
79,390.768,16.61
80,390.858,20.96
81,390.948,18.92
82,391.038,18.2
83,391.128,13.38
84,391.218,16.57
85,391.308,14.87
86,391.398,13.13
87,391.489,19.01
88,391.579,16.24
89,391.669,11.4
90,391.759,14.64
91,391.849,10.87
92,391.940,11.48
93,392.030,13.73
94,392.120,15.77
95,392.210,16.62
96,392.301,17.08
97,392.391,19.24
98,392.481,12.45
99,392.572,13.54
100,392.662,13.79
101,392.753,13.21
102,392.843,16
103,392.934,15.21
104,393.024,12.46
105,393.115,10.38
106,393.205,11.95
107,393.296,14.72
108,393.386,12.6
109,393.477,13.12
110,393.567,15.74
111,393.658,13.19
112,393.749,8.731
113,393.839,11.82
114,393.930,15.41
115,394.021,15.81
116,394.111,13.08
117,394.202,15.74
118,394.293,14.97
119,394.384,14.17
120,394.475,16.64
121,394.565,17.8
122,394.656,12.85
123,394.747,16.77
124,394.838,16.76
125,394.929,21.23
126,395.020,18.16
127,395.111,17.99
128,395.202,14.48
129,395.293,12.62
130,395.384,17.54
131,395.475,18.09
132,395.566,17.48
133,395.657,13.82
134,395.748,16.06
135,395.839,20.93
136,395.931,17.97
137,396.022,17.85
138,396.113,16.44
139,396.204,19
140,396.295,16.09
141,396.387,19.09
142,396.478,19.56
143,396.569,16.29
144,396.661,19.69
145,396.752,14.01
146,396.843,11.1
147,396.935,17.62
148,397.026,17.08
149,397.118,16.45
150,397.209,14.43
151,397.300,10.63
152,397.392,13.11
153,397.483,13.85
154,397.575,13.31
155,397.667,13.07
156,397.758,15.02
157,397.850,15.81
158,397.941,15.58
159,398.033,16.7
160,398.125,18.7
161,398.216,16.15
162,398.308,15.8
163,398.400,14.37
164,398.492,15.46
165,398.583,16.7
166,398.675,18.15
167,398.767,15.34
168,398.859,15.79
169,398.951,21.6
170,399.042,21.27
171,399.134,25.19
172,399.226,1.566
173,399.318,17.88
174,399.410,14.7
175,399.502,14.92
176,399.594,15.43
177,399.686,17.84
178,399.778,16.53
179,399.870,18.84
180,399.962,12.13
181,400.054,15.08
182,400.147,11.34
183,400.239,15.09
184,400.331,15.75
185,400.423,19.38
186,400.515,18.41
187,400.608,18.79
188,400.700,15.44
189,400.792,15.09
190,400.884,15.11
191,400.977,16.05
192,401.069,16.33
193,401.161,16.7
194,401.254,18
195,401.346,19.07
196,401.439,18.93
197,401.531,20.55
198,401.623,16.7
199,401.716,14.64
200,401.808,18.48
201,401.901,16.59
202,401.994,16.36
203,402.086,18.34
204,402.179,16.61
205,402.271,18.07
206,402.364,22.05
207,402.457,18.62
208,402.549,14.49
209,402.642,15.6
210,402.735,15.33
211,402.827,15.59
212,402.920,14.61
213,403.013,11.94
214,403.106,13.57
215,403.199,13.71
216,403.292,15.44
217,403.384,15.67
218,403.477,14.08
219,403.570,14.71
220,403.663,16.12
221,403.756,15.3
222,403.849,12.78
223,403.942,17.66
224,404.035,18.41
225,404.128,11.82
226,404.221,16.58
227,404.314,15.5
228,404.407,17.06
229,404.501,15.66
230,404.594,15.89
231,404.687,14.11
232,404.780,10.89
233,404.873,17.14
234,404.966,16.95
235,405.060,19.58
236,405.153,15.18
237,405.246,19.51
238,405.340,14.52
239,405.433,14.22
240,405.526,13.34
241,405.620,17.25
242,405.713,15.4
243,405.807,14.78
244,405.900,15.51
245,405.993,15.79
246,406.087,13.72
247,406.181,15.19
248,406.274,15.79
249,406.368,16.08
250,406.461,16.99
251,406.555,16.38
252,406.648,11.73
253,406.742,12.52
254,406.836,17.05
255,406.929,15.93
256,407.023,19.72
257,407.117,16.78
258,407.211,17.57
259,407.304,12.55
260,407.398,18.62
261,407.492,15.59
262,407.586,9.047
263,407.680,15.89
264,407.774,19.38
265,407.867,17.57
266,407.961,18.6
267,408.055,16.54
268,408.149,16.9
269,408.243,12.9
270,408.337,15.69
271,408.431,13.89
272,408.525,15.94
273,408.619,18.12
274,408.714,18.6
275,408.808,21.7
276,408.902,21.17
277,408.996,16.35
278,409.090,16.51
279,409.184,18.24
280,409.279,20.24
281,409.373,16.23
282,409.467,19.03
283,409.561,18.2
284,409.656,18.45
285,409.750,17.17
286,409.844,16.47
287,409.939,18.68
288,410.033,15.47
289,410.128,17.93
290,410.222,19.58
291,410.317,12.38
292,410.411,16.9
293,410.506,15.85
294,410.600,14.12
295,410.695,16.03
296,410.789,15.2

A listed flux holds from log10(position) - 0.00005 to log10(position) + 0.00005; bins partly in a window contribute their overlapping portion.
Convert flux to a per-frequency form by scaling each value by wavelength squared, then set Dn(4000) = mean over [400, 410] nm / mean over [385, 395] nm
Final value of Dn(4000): 1.06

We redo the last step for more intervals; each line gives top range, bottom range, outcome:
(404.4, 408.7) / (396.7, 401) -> 1.04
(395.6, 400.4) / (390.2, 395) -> 1.09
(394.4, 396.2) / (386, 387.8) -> 0.93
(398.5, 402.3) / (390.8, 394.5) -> 1.19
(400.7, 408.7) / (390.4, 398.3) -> 1.09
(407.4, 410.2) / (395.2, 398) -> 1.14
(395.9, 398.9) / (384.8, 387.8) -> 0.93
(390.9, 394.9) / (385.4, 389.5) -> 0.82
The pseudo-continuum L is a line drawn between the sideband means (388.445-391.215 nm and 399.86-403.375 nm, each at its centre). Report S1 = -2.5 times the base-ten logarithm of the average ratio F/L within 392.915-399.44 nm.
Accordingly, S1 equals 0.092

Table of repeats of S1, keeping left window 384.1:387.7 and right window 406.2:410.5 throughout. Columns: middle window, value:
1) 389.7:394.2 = 0.16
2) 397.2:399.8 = 0.10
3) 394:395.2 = 0.07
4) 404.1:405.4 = 0.07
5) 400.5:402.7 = -0.01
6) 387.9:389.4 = 0.00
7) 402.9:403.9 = 0.18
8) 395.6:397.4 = 0.05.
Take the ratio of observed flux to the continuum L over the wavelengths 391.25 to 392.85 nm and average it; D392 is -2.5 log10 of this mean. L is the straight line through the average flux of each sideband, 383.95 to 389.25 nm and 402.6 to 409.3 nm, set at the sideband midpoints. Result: 0.18 mag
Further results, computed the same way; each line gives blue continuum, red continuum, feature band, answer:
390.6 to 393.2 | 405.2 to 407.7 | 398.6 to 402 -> -0.091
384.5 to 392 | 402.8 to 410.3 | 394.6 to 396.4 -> -0.009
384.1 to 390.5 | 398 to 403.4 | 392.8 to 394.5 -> 0.240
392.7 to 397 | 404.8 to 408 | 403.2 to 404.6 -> 0.027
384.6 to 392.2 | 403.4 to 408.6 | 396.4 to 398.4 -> 0.070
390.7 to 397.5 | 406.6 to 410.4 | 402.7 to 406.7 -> 0.078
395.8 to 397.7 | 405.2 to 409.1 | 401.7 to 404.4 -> 0.017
